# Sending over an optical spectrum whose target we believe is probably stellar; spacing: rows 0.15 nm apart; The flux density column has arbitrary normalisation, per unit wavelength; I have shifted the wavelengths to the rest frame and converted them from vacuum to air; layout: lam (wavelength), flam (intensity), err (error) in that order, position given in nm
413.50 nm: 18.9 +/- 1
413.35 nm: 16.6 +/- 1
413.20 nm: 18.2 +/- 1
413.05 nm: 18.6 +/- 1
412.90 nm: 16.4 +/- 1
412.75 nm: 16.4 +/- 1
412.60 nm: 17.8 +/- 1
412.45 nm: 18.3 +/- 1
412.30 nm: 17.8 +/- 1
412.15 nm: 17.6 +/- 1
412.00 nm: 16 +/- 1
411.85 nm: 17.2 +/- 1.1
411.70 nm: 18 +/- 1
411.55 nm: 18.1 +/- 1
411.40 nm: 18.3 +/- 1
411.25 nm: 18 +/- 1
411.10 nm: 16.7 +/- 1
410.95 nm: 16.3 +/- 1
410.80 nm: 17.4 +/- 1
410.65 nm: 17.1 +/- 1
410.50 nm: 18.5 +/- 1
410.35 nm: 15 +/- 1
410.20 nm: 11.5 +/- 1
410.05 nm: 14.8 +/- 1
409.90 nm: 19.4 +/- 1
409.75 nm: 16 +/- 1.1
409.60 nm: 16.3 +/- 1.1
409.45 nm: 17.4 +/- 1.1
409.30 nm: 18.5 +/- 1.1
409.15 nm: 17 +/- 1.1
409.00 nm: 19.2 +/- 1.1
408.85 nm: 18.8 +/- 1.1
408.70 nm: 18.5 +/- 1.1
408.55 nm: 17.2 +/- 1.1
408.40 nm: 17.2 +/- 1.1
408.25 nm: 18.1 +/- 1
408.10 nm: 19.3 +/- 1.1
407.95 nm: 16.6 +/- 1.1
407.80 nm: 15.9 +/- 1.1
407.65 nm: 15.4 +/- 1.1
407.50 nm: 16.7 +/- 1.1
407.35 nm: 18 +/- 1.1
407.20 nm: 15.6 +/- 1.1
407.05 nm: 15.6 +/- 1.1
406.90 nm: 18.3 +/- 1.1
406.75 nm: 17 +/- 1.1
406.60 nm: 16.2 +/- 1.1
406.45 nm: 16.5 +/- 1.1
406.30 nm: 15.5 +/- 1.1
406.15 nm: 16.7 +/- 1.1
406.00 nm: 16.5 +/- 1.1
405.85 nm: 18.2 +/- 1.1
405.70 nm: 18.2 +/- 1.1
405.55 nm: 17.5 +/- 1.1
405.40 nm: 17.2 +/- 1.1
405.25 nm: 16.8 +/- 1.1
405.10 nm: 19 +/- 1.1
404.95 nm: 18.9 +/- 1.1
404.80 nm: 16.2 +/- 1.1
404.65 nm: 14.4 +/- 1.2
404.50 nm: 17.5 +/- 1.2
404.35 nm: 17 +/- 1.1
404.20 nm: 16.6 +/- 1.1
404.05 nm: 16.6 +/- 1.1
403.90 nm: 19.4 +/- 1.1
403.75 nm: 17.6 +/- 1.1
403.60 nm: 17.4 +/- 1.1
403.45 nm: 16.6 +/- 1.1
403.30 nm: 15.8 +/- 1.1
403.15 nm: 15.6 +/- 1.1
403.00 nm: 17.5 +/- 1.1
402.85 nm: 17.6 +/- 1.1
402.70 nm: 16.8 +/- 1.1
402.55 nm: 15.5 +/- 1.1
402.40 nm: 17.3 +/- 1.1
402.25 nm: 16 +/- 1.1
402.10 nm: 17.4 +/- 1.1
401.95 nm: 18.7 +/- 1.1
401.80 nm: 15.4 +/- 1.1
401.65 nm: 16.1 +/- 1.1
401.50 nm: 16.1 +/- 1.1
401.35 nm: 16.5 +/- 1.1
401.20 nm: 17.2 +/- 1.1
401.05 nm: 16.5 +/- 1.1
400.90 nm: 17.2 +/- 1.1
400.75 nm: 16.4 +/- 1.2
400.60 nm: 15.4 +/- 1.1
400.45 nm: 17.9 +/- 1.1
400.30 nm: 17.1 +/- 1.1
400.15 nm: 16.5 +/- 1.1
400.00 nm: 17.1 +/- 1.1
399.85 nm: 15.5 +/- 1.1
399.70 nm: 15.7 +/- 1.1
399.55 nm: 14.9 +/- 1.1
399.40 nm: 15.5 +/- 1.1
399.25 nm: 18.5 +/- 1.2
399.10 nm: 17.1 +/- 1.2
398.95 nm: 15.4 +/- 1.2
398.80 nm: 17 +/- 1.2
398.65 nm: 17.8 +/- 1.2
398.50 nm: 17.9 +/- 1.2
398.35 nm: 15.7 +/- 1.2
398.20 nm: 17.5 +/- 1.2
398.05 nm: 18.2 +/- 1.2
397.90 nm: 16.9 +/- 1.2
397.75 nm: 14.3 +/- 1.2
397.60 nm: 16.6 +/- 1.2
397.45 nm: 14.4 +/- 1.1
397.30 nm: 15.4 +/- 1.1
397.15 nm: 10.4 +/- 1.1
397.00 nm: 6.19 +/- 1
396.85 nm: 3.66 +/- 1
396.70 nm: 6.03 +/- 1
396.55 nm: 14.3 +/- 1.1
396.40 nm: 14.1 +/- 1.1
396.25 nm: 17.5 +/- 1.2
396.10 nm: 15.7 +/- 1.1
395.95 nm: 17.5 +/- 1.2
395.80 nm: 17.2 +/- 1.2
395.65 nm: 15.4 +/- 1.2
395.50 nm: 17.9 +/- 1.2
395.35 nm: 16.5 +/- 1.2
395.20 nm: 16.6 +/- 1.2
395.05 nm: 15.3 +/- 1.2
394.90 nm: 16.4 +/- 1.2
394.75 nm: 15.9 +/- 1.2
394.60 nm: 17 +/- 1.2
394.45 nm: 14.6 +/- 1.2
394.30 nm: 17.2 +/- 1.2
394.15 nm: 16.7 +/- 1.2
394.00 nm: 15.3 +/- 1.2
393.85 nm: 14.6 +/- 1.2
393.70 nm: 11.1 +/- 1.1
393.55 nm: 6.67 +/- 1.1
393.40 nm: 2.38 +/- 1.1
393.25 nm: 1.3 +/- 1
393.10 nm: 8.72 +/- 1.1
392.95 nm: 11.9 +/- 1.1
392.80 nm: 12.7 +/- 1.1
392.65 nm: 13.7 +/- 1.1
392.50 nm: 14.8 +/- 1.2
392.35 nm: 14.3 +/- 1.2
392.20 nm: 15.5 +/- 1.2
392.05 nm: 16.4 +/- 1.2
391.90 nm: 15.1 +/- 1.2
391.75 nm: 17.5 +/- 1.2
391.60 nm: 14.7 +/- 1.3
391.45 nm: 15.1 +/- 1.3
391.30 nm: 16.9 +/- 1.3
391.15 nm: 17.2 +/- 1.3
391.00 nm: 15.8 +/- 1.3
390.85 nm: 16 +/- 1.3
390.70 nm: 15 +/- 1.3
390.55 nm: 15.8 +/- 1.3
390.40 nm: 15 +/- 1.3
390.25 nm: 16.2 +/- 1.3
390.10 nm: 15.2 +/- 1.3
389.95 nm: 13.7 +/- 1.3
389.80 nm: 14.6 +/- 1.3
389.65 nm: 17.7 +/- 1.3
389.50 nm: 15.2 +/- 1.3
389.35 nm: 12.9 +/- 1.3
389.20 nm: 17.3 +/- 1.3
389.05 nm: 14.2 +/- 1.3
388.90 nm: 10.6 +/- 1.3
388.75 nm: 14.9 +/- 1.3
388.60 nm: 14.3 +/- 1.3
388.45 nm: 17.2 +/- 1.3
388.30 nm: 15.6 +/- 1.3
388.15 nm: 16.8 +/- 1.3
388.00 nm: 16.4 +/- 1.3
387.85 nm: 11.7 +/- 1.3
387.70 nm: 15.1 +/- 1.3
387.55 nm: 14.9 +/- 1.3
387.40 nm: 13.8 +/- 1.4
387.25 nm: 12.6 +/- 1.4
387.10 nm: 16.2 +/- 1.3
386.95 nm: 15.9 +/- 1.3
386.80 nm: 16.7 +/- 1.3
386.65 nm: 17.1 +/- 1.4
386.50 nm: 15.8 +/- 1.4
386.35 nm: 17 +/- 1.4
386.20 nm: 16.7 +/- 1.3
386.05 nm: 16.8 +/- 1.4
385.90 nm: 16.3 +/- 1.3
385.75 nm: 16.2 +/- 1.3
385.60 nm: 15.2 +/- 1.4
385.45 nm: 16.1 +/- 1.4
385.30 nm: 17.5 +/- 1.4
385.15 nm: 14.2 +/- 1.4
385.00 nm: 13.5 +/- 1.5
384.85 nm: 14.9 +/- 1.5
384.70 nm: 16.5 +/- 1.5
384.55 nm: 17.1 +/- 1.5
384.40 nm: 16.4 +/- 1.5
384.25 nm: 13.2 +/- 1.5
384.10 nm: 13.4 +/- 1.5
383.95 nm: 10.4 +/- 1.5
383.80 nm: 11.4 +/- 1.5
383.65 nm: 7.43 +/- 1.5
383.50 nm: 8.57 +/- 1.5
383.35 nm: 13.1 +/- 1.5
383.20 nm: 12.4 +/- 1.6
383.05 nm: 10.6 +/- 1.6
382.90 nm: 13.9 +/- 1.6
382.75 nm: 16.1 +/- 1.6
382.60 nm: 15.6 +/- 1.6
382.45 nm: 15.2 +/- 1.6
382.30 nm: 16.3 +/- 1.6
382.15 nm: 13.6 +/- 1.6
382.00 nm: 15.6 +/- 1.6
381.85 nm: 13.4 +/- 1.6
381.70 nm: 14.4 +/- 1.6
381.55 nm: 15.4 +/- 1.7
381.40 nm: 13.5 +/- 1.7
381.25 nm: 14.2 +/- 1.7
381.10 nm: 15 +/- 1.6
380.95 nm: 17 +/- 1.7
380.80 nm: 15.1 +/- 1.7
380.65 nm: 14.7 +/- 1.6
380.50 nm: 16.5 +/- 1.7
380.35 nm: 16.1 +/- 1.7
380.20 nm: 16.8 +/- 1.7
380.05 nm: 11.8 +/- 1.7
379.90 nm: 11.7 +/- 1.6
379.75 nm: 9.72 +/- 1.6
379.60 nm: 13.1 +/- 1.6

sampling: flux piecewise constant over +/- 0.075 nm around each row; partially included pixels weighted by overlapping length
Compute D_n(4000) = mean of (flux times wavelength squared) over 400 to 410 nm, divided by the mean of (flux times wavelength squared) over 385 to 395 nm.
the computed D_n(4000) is 1.3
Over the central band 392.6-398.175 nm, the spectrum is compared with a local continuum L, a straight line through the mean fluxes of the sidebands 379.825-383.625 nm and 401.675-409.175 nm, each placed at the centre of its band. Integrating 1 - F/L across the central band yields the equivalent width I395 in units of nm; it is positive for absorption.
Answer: 0.850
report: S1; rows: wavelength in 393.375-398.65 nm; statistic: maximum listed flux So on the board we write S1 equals 18.2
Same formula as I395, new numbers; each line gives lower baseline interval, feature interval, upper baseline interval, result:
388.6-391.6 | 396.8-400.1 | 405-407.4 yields 0.20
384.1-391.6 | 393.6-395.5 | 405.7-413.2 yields 0.04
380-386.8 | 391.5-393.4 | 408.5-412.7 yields 0.35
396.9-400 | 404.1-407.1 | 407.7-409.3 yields 0.02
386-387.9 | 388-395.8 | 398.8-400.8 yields 0.62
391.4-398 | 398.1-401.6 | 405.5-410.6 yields -0.40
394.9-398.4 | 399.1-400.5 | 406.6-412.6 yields -0.13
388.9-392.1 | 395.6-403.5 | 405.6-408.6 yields 0.28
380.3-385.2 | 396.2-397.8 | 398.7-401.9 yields 0.40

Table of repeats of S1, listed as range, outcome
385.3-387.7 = 17.5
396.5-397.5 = 15.4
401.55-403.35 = 18.7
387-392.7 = 17.7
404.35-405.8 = 19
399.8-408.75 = 19.4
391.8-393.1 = 16.4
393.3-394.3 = 17.2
